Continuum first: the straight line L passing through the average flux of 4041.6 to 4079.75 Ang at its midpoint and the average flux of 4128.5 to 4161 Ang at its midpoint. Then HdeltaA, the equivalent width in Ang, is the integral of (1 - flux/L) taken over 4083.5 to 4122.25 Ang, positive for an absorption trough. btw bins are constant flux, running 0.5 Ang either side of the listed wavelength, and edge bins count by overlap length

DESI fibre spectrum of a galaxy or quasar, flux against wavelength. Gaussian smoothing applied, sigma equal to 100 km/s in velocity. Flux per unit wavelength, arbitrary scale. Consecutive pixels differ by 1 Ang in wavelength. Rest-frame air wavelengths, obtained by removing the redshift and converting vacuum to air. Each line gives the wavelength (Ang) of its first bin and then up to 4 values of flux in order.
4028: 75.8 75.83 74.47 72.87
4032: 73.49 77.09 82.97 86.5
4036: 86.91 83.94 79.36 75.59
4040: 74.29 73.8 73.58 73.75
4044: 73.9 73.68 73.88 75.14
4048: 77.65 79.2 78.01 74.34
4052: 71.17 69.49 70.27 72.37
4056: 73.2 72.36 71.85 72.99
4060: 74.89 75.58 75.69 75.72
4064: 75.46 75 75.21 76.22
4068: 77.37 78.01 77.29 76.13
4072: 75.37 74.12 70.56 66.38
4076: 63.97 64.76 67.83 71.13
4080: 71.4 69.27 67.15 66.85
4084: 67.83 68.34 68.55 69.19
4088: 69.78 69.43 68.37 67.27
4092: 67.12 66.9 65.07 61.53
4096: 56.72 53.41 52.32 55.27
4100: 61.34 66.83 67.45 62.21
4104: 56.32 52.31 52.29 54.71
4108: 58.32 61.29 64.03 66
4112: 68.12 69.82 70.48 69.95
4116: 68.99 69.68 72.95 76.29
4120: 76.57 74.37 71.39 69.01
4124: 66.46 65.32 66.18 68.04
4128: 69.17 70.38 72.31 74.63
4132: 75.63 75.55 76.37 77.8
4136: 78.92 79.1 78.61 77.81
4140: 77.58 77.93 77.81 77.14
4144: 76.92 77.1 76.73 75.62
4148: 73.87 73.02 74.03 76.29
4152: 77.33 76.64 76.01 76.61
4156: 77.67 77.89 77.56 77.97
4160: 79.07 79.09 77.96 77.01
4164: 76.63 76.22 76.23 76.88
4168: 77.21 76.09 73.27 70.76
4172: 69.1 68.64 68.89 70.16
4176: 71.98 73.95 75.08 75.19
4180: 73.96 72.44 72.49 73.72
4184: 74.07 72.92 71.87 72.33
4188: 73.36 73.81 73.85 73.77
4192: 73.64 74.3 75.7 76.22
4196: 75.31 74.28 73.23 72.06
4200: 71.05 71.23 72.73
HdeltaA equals 5.2 Ang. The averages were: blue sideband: 73.5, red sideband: 76.5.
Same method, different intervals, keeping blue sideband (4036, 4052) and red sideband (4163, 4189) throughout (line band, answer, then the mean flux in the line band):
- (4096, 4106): 2.2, 58.2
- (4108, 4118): 1.0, 67.4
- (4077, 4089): 1.1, 68.7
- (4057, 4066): 0.2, 74.6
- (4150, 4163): -0.6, 77.4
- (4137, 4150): -0.5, 76.7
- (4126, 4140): -0.1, 74.7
